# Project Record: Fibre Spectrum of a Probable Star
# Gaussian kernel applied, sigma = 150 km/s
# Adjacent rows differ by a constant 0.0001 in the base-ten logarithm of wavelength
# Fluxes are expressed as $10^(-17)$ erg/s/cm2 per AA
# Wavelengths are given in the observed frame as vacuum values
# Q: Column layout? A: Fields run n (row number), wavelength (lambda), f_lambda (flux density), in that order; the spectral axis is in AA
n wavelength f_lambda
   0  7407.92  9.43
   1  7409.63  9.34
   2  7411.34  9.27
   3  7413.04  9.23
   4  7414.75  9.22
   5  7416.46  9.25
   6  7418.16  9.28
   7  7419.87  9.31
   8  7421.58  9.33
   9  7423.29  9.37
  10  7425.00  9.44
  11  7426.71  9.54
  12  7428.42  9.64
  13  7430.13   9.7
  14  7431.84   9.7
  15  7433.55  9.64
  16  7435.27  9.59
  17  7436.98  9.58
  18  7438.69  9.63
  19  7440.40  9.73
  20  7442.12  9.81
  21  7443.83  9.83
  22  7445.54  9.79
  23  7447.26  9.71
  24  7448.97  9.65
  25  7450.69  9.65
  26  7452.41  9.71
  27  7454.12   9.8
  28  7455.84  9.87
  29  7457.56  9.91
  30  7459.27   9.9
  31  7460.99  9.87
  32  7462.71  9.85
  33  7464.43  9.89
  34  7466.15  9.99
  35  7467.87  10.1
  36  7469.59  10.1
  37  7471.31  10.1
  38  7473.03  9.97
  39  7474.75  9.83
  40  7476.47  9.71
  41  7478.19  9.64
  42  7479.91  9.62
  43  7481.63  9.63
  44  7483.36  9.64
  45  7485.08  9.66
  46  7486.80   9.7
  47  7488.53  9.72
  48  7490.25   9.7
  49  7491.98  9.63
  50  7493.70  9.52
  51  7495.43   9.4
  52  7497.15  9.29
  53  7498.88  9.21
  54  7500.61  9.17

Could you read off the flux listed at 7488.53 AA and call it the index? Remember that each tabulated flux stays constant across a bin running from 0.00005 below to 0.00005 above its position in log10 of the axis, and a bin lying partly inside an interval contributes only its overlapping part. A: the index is 9.72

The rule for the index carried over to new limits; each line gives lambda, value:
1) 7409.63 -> 9.34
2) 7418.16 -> 9.28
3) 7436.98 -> 9.58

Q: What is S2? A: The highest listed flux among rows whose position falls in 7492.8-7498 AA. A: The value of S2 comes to 9.52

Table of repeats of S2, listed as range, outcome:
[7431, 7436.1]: 9.7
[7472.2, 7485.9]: 9.97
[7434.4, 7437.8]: 9.59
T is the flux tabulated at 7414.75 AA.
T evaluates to 9.22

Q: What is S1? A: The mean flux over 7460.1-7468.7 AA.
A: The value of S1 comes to 9.93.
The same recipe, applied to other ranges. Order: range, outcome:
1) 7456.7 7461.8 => 9.9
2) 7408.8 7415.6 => 9.26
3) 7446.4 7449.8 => 9.69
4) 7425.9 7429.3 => 9.59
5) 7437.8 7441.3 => 9.68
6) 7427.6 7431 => 9.68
